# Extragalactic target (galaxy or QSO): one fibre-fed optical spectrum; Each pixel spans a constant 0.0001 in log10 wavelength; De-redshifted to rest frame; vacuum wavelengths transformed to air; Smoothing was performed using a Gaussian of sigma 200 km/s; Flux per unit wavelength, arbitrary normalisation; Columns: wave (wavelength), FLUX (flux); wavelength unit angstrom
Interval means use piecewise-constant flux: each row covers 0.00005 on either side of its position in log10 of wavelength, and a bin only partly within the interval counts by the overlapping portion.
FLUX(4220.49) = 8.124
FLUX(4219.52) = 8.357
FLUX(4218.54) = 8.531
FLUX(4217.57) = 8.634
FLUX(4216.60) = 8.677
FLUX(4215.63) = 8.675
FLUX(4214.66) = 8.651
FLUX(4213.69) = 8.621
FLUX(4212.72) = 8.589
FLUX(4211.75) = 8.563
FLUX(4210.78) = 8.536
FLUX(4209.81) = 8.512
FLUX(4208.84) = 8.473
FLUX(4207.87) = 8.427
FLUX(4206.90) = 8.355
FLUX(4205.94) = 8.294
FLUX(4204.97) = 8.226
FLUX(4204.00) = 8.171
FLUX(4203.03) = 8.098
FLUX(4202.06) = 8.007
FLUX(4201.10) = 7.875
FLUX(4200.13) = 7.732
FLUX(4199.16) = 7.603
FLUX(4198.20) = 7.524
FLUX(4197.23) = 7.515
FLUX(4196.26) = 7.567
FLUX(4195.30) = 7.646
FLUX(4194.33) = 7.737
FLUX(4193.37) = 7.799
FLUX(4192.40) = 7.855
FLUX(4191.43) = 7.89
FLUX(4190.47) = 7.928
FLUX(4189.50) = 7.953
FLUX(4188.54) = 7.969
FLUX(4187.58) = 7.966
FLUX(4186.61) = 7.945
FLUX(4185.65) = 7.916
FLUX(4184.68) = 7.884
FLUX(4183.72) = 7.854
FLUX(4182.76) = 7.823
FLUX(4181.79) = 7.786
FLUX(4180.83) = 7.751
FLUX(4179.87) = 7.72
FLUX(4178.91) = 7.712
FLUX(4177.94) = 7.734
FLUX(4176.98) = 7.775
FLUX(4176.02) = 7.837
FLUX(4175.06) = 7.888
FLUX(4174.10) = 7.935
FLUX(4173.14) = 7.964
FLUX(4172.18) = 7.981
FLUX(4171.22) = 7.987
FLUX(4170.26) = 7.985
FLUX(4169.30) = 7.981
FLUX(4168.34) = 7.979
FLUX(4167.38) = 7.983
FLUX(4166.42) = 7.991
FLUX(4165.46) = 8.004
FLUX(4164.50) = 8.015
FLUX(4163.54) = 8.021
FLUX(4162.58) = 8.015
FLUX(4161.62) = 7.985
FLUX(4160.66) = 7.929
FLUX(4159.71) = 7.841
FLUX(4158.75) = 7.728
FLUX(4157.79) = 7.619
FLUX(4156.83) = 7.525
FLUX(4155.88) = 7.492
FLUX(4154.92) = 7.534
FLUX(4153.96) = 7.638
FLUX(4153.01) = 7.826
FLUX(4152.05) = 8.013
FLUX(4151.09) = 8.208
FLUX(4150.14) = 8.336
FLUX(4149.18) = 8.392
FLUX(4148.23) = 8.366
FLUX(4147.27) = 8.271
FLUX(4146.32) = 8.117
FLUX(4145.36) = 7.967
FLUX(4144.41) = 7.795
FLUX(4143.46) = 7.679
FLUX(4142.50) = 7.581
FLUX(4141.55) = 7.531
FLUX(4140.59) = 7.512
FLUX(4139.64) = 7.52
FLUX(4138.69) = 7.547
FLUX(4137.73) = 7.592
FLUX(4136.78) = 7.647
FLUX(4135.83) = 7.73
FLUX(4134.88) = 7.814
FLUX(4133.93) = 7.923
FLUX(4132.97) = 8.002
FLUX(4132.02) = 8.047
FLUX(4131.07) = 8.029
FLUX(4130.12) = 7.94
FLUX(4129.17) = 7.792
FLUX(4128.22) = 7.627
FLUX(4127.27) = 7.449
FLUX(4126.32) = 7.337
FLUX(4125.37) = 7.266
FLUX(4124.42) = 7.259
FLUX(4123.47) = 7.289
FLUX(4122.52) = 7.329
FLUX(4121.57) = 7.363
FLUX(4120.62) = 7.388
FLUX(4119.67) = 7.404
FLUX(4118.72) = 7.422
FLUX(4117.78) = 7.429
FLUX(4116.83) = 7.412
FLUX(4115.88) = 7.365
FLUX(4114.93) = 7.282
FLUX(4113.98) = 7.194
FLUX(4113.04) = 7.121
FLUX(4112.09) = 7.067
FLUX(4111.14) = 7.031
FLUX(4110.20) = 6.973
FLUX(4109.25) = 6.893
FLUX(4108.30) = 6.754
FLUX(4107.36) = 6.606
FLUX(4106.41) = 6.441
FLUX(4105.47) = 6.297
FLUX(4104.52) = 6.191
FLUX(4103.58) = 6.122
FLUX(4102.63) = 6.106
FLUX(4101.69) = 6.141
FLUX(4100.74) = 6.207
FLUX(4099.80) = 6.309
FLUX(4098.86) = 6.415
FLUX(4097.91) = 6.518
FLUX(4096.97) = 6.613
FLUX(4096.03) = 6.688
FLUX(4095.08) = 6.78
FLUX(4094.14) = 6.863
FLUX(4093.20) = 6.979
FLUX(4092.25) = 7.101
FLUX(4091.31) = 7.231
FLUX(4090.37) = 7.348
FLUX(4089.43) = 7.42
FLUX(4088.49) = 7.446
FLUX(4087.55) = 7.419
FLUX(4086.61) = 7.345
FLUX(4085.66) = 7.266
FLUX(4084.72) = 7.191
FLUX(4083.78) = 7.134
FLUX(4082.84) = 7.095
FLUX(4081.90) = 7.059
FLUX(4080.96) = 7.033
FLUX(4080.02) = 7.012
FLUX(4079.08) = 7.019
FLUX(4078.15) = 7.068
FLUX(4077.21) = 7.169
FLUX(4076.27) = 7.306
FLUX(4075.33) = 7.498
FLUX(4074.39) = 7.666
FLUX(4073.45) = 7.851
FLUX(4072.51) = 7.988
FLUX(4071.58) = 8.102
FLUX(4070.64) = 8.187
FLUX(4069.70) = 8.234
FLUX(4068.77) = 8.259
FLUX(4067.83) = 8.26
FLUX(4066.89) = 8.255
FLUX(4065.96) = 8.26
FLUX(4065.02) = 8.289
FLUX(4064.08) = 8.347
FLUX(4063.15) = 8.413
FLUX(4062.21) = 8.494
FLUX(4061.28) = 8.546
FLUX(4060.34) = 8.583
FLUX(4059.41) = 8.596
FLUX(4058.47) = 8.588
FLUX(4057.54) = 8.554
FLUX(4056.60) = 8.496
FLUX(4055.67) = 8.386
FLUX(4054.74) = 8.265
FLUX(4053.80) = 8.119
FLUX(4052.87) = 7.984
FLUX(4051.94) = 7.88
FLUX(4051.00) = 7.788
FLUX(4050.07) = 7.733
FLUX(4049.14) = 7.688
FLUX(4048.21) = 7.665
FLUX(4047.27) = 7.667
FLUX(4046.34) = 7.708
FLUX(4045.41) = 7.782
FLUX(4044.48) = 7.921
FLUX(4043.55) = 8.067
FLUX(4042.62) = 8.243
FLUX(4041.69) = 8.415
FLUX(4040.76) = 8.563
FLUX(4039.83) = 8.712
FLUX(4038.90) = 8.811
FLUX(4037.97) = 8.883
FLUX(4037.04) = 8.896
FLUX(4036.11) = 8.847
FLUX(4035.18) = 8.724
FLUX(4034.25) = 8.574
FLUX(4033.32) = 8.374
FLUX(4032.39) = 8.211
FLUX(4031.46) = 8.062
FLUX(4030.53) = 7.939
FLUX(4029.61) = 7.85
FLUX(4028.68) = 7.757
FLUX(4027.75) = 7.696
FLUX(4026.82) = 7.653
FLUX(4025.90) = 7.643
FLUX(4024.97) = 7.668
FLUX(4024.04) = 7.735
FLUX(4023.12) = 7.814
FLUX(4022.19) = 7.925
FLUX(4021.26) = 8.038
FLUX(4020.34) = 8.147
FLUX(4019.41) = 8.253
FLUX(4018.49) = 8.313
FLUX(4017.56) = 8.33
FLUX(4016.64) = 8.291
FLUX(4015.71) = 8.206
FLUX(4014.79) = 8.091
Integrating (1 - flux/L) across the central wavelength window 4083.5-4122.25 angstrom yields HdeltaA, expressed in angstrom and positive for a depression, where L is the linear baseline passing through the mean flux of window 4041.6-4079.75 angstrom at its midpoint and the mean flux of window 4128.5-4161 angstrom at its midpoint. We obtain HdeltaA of 4.9 angstrom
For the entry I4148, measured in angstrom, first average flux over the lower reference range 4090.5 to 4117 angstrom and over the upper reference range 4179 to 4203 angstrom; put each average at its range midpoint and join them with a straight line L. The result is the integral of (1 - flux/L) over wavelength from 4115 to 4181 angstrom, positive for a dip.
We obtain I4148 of -4.43 angstrom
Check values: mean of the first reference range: 6.74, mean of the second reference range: 7.81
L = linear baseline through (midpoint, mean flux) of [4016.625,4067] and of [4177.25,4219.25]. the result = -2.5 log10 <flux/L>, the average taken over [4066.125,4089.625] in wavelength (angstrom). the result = 0.09 mag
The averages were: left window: 8.19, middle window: 7.54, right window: 8.06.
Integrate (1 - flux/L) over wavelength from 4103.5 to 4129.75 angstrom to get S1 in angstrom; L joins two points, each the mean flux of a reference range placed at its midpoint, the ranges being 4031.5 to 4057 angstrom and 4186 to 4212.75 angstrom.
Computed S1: 3.2 angstrom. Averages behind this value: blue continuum 8.23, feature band 7.13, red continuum 8.02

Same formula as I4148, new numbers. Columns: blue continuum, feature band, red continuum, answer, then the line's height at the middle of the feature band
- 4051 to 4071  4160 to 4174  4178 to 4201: -0.2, 7.88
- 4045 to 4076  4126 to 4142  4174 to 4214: 0.7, 8.04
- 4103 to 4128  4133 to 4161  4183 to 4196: -1.6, 7.41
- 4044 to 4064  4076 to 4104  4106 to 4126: 2.5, 7.57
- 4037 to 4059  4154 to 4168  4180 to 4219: 0.5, 8.11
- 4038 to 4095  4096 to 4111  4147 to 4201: 2.7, 7.85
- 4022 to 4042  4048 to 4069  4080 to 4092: -1.4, 7.74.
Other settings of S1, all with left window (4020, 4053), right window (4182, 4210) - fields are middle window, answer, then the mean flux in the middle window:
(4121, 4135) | 0.7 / 7.62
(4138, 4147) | 0.3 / 7.7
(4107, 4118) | 1.3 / 7.09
